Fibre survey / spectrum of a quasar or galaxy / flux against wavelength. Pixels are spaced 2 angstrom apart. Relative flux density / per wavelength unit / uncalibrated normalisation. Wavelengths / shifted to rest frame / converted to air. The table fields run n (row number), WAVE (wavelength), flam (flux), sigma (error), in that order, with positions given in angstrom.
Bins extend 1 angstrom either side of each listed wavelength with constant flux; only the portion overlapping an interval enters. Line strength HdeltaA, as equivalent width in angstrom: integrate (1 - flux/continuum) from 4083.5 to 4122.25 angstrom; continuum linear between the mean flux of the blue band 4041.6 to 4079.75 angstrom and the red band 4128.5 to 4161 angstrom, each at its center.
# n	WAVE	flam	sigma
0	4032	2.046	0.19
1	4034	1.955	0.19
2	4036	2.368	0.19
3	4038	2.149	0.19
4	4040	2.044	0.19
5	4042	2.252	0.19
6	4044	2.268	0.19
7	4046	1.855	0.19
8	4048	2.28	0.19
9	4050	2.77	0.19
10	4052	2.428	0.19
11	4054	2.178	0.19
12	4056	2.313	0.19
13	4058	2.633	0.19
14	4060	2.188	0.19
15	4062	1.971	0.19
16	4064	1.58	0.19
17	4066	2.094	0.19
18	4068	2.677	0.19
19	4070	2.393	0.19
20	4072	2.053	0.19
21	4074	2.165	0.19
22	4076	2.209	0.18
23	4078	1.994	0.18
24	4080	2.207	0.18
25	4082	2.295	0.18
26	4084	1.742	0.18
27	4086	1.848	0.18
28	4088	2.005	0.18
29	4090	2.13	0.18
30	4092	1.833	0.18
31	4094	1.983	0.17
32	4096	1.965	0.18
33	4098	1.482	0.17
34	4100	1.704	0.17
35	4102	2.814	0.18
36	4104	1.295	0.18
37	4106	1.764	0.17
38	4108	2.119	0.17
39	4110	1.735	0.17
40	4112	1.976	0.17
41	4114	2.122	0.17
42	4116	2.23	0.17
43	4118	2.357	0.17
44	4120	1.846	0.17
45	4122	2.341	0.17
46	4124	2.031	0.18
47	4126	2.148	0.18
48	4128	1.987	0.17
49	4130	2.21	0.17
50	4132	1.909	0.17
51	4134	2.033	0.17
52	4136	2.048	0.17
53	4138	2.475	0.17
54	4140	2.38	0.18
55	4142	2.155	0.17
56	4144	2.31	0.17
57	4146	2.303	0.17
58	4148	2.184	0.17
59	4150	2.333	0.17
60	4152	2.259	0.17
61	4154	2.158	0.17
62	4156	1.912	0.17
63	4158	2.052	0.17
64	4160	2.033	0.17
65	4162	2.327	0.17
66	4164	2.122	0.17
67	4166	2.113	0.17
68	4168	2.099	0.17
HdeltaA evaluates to 4.2 angstrom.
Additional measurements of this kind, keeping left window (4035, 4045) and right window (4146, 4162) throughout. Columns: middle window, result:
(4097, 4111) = 2.2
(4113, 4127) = 0.1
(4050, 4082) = -0.3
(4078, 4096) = 1.6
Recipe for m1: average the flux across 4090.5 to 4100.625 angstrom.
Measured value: 1.81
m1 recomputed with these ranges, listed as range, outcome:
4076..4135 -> 2.01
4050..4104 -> 2.11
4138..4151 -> 2.29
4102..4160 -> 2.11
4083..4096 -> 1.93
